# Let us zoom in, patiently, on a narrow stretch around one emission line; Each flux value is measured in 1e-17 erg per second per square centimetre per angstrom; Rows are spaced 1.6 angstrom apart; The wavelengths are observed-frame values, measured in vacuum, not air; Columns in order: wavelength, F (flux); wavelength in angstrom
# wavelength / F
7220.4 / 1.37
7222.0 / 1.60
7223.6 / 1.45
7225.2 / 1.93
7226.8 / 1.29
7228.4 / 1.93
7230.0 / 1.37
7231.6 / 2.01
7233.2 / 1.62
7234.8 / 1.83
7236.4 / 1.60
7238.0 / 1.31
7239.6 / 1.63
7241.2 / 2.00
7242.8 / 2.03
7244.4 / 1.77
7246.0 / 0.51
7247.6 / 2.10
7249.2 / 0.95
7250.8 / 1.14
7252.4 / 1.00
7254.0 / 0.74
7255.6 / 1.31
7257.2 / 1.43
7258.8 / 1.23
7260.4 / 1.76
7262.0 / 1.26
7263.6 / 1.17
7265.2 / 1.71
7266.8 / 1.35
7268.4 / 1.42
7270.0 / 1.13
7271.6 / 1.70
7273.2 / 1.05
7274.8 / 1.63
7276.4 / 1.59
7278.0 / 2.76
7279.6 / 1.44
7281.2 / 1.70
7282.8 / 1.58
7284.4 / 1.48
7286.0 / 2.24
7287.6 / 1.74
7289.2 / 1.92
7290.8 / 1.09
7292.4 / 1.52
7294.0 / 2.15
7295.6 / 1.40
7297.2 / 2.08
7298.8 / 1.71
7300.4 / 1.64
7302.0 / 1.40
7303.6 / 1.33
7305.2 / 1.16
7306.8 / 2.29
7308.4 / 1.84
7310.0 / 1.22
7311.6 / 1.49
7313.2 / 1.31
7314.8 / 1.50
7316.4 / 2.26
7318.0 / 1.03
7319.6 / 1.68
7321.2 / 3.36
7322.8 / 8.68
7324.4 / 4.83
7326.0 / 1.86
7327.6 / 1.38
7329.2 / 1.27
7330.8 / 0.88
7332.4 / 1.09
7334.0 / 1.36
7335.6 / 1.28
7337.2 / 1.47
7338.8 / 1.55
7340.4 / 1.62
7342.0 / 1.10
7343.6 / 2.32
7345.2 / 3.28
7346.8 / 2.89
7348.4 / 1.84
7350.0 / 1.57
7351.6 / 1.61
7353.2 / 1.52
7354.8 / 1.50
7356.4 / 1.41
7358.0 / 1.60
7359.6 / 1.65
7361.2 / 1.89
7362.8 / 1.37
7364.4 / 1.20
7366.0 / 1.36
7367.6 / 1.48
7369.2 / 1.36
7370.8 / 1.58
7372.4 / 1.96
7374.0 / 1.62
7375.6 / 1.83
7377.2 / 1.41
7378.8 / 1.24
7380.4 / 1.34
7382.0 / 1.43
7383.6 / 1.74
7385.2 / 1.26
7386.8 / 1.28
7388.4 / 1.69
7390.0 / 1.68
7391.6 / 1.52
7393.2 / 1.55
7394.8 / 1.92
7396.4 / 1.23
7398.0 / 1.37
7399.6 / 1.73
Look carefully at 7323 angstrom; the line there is H-alpha 6563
